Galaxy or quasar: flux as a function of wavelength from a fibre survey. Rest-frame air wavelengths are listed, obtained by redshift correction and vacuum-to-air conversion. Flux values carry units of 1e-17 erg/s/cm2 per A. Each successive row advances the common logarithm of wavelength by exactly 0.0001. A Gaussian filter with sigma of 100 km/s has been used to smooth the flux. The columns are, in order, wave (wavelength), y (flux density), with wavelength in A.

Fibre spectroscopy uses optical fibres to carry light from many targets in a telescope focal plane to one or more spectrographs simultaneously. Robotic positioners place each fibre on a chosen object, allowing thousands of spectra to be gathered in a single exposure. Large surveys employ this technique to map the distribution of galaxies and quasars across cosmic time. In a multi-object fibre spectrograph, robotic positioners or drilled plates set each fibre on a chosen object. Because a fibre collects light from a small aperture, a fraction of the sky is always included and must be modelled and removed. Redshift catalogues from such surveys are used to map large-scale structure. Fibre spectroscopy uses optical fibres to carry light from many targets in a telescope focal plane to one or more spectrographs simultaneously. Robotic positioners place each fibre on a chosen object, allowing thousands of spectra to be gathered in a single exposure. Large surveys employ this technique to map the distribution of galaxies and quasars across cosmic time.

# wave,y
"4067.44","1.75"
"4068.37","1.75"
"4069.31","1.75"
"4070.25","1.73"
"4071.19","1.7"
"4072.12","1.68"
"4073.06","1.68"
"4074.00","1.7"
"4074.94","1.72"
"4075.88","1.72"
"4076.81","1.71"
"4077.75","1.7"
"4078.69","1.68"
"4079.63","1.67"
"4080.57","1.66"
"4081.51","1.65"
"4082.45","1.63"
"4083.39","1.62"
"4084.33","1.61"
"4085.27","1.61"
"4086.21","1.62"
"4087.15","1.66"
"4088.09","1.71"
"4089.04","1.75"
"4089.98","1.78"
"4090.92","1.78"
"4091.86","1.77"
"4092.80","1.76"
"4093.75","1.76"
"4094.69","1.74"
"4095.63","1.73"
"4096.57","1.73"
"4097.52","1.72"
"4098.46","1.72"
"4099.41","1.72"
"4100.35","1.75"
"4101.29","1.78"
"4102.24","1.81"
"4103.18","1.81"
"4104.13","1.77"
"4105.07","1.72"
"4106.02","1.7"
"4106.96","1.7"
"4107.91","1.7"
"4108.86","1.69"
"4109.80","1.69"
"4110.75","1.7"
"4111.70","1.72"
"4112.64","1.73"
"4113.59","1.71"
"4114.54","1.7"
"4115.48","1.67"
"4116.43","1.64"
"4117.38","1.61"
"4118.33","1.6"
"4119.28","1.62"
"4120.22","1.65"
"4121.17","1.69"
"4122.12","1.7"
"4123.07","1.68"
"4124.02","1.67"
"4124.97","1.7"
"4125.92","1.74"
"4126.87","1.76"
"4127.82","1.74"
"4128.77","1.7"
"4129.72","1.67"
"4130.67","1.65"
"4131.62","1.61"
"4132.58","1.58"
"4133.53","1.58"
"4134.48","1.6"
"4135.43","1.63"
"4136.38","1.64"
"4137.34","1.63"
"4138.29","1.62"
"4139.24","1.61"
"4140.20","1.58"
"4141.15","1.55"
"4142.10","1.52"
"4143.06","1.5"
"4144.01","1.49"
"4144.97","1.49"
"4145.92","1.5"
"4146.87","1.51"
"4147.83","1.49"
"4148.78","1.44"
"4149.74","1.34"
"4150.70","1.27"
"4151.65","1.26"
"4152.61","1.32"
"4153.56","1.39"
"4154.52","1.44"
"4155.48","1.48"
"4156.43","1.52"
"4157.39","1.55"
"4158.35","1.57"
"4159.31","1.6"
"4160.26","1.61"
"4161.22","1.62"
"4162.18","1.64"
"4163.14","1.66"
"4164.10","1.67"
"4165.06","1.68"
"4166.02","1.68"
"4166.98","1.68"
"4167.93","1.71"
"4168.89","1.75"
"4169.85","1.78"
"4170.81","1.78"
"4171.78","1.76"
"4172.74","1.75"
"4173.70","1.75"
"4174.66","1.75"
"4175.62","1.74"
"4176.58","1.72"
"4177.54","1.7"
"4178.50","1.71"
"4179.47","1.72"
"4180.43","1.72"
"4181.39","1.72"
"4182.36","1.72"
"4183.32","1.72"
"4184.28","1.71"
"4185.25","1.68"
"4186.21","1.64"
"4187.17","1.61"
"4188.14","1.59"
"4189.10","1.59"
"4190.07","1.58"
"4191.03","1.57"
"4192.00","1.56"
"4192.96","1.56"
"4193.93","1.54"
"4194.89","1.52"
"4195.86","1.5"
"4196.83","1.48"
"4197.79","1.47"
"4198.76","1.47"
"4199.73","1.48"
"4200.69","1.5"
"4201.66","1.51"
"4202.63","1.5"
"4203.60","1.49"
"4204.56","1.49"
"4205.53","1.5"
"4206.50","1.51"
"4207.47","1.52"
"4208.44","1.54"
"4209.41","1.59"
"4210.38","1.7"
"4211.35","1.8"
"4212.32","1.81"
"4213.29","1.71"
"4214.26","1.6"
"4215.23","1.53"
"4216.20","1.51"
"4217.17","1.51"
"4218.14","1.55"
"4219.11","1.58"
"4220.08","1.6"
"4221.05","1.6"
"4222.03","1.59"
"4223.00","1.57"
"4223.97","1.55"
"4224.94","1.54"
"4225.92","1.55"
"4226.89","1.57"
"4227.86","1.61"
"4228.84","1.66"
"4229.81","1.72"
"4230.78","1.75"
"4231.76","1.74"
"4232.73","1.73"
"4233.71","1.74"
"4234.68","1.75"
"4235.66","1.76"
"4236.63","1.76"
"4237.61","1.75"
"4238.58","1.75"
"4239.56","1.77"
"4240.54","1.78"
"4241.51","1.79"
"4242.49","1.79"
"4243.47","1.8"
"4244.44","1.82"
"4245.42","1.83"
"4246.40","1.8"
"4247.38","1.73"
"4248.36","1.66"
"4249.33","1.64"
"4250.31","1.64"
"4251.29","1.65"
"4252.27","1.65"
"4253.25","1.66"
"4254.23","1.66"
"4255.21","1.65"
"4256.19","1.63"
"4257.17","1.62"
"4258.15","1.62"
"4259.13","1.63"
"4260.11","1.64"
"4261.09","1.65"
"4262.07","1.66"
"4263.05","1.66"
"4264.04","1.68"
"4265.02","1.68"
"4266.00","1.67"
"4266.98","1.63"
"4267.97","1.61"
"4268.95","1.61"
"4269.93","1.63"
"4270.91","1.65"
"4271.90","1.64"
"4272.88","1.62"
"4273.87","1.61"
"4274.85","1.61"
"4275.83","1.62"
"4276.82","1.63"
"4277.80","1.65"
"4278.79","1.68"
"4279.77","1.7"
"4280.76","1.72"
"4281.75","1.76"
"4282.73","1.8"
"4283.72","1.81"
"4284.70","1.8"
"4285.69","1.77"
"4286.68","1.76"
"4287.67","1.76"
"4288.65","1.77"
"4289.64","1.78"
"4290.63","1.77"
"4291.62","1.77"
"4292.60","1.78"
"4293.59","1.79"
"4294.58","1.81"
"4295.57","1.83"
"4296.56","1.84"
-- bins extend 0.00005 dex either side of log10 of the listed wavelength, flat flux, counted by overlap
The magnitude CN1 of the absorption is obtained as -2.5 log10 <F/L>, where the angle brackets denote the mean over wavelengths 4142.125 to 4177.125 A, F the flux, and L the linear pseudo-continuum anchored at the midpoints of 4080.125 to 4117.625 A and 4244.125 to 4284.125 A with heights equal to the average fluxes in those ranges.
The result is 0.076 mag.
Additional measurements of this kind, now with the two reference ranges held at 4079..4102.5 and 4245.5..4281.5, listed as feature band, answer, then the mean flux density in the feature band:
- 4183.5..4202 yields 0.08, 1.56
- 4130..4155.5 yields 0.12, 1.51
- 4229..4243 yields -0.06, 1.75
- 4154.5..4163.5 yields 0.08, 1.57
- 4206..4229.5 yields 0.05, 1.6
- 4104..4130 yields 0.01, 1.69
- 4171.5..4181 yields -0.03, 1.73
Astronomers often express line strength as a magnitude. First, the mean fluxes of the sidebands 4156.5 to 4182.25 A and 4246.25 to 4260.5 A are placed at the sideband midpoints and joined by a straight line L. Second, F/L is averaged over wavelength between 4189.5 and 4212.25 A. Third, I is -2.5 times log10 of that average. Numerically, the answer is 0.09 mag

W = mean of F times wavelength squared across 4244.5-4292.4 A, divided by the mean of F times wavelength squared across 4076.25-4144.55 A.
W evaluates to 1.08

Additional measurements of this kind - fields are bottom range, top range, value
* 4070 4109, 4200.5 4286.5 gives 1.04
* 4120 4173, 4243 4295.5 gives 1.13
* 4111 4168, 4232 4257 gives 1.14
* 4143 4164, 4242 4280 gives 1.18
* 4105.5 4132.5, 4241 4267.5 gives 1.07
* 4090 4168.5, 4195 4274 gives 1.05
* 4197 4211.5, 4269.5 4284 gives 1.13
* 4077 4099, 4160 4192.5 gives 1.04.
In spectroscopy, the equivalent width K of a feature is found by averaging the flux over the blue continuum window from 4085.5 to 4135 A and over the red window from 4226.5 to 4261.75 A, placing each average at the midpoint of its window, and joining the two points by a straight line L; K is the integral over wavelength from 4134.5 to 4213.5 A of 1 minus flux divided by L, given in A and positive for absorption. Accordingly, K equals 5.3 A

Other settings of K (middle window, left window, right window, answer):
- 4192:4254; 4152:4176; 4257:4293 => 1.2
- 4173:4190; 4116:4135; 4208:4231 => -0.6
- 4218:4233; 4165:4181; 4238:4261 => 0.8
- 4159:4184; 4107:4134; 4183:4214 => -1.5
